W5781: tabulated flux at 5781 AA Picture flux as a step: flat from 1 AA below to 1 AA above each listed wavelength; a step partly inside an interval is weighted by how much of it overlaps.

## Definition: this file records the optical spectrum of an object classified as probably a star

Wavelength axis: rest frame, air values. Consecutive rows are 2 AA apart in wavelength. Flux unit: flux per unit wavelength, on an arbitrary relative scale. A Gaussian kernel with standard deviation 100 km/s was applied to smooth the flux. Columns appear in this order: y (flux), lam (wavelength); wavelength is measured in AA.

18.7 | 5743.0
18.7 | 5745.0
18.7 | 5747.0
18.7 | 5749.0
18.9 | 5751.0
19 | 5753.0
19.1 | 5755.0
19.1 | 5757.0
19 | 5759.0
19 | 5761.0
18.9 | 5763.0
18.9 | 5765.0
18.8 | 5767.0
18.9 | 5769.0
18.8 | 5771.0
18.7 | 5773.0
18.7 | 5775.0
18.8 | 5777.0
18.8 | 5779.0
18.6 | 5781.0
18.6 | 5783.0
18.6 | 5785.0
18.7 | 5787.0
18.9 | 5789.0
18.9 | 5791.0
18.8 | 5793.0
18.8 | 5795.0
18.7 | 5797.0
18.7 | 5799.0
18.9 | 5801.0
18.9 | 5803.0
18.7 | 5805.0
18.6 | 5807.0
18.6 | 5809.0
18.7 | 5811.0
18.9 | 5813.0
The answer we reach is 18.6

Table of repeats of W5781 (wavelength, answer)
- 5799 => 18.7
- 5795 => 18.8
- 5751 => 18.9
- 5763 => 18.9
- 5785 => 18.6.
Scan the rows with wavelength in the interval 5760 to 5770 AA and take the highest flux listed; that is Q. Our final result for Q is 19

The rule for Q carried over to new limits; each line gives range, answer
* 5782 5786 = 18.6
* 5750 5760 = 19.1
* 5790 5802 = 18.9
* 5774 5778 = 18.8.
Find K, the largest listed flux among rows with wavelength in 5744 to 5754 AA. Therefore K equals 19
